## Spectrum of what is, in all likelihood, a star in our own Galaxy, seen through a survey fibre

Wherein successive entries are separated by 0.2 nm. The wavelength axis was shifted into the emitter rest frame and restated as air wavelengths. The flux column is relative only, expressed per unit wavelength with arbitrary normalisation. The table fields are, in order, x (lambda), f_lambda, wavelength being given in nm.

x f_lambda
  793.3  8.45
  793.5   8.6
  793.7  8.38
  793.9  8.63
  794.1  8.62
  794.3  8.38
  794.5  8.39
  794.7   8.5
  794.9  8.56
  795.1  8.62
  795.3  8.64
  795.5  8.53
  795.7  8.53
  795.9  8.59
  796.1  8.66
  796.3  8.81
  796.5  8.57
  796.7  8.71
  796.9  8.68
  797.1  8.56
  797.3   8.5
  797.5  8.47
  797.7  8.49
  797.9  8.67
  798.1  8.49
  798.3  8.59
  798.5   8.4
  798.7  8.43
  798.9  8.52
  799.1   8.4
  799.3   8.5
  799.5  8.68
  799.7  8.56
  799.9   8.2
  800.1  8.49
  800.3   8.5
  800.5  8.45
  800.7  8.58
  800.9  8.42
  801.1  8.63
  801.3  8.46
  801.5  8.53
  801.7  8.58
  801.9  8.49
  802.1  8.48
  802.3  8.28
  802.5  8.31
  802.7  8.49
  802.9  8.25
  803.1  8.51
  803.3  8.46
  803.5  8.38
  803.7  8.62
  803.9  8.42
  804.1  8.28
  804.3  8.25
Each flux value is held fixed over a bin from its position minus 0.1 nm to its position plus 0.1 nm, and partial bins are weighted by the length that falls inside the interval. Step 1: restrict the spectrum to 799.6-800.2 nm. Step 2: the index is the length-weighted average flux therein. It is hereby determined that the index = 8.42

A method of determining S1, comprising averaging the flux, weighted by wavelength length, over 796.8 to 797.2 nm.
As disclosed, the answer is 8.62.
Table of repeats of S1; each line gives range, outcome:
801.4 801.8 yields 8.56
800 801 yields 8.49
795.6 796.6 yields 8.63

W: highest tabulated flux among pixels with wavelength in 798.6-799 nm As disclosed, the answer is 8.52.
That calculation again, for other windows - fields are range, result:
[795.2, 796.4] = 8.81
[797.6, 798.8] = 8.67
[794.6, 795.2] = 8.62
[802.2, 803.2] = 8.51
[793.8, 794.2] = 8.63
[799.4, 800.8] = 8.68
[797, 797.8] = 8.56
